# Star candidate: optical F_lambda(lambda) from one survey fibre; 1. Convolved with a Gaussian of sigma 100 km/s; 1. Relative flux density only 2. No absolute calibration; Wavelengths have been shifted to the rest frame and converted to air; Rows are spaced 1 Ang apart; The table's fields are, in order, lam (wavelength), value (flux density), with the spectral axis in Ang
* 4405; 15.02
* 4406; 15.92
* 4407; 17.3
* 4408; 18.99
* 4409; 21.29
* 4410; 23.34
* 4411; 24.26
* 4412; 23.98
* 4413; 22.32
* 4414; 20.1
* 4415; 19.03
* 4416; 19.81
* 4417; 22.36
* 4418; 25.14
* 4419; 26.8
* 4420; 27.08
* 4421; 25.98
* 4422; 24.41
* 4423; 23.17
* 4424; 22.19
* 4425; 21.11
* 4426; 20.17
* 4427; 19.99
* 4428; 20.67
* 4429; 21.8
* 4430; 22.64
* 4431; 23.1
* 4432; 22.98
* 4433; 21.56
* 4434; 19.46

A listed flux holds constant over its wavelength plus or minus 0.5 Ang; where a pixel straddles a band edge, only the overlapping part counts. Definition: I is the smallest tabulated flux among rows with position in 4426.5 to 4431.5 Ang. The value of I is 19.99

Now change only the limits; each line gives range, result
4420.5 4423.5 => 23.17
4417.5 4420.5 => 25.14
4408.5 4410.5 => 21.29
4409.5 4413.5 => 22.32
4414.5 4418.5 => 19.03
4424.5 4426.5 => 20.17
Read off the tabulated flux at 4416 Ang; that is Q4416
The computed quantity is 19.81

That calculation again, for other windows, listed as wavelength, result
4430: 22.64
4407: 17.3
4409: 21.29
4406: 15.92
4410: 23.34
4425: 21.11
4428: 20.67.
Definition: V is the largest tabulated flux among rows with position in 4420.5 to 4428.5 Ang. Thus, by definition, 25.98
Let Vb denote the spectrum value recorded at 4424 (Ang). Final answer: 22.19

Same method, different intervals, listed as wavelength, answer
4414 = 20.1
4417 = 22.36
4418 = 25.14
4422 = 24.41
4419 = 26.8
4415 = 19.03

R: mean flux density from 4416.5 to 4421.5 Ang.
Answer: 25.5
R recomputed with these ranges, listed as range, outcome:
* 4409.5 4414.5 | 22.8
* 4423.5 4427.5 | 20.9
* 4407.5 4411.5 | 22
